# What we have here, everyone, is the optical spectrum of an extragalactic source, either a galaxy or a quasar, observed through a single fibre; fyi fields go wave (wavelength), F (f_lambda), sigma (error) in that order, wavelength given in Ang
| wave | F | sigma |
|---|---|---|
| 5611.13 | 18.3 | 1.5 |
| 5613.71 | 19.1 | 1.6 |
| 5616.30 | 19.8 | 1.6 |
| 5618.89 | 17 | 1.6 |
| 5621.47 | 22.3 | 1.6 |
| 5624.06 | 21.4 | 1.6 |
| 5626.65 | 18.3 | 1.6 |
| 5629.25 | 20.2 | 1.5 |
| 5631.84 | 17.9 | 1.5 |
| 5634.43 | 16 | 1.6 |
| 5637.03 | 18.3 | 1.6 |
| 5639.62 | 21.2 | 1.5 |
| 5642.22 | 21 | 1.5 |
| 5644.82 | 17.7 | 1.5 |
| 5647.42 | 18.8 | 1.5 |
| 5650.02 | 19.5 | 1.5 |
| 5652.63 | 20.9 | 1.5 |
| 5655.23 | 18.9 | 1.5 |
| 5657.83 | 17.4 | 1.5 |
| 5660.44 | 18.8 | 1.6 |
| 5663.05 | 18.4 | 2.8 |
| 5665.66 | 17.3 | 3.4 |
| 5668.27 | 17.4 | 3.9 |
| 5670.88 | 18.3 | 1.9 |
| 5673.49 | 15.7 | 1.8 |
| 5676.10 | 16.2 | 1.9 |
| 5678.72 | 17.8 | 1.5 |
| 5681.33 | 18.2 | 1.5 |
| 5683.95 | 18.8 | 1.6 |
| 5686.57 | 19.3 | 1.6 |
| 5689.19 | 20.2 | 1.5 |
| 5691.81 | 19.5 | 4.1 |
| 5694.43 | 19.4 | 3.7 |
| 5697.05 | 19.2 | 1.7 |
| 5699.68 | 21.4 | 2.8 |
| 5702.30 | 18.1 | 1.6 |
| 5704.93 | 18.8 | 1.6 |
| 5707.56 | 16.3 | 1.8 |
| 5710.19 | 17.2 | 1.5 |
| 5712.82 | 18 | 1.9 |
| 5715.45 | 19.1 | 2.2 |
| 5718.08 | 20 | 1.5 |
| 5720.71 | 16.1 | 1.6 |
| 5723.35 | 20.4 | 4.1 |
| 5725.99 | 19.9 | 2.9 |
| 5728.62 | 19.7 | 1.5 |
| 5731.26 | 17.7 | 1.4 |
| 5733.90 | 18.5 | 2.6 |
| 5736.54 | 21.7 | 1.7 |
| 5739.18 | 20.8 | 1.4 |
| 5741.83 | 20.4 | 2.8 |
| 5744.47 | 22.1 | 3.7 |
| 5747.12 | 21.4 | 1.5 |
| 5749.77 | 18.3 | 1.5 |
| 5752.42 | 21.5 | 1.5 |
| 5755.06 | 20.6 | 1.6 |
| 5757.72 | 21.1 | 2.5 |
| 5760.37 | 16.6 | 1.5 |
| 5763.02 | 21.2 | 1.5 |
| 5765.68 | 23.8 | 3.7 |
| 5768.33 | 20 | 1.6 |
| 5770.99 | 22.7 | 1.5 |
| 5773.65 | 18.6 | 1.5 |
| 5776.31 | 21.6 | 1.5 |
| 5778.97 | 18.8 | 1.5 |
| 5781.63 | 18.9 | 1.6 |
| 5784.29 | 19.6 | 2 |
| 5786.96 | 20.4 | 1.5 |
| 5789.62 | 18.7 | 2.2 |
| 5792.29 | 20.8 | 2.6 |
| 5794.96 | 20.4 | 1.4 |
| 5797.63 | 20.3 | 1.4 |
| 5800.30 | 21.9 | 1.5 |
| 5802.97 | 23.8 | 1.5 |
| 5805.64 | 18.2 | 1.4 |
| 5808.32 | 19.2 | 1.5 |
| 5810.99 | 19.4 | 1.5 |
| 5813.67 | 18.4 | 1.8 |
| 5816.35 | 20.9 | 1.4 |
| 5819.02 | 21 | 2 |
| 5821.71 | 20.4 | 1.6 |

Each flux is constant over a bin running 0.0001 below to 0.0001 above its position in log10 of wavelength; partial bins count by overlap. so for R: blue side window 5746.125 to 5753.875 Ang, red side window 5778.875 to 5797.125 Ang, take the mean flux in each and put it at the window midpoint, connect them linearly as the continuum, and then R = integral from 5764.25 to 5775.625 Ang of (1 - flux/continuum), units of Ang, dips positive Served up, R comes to -0.7 Ang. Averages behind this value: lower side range 20.4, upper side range 19.7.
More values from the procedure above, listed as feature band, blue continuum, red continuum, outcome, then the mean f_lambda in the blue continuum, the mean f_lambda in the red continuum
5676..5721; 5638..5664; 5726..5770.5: 2.6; 19.3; 20.4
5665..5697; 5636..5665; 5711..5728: 1.3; 19.1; 18.9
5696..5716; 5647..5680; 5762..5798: 0.5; 18.1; 20.4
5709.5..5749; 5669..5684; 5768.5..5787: -1.6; 17.4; 20.1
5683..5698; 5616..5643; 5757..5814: 0.2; 19.4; 20.2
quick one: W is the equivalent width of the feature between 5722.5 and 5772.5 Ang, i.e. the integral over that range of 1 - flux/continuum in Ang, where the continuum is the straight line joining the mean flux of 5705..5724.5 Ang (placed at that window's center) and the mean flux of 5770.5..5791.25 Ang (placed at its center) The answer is -3.8 Ang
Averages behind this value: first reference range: 18.2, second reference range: 19.8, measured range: 20.4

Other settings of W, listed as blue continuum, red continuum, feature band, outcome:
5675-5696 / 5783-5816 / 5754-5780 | -1.1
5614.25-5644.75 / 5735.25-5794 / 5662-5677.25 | 1.9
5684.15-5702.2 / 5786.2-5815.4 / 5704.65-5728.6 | 1.6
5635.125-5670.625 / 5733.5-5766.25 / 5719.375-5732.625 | 0.9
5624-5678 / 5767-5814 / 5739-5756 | -1.0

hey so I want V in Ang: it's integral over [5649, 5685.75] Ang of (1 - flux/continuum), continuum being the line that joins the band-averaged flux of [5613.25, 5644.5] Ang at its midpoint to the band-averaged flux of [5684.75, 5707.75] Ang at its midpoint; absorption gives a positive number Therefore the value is 2.2 Ang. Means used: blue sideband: 19.3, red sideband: 19.3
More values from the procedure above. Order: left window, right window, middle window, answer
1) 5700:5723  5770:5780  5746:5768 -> -0.84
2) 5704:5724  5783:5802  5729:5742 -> -0.69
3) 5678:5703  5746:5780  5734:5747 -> -0.58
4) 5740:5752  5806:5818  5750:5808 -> -1.10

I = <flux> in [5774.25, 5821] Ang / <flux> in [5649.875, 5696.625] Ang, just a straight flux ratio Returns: 1.1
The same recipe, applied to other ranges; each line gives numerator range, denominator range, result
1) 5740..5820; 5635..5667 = 1.07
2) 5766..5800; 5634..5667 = 1.07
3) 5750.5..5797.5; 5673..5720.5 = 1.10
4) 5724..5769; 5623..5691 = 1.09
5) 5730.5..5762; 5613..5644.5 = 1.04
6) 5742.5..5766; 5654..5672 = 1.14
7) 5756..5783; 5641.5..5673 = 1.09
